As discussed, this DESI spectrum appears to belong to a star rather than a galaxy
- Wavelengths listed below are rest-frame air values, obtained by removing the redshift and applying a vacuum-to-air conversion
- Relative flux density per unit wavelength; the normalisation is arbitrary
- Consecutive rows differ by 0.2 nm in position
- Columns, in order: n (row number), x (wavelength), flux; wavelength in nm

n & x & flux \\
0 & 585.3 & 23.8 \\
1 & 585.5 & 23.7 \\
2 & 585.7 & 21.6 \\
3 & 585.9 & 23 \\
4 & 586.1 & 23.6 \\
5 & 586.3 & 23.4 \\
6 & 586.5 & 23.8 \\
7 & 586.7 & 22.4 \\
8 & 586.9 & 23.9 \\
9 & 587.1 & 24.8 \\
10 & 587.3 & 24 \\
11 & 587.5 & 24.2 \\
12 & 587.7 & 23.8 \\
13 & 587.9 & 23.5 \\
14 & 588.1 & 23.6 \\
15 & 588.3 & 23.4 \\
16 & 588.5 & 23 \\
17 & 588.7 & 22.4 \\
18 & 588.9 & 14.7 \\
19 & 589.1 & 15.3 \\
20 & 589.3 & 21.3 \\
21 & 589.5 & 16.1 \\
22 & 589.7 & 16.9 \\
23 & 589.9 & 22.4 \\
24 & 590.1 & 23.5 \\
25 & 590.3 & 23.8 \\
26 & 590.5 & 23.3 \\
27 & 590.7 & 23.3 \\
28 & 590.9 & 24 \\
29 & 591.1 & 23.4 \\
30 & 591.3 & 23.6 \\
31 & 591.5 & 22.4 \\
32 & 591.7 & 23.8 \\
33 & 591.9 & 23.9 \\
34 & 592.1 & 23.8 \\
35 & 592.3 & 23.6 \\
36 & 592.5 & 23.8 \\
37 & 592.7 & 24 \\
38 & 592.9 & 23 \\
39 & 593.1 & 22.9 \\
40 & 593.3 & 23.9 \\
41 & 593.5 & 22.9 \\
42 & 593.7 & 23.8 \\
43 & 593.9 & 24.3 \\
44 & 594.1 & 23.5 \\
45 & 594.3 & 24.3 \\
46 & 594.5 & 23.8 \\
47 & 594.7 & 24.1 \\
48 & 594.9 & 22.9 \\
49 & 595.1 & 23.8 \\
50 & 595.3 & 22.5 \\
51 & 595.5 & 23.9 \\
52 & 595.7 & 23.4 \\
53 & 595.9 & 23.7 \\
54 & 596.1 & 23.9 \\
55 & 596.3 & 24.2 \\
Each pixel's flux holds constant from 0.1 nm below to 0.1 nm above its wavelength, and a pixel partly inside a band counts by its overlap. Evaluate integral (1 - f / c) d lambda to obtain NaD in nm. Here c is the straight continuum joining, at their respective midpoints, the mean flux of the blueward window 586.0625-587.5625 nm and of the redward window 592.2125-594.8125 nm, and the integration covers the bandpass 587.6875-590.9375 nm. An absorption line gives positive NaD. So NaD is 0.33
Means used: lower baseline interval 23.8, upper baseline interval 23.7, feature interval 21.3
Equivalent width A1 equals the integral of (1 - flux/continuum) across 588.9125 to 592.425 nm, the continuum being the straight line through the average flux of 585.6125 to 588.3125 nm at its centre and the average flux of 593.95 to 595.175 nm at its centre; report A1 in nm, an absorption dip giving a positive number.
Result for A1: 0.265 nm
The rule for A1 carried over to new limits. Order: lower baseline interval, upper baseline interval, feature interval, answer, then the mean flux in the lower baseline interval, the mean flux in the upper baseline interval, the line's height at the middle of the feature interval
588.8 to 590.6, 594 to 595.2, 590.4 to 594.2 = -0.30 nm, 19.7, 23.7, 21.8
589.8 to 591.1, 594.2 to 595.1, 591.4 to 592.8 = 0.00 nm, 23.4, 23.8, 23.5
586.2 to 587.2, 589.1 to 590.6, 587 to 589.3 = 0.03 nm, 23.7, 20.7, 22.3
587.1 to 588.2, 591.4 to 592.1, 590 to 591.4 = 0.00 nm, 23.9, 23.4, 23.6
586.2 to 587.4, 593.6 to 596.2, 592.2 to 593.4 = 0.01 nm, 23.7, 23.7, 23.7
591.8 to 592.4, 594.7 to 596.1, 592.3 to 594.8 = -0.01 nm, 23.8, 23.5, 23.6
